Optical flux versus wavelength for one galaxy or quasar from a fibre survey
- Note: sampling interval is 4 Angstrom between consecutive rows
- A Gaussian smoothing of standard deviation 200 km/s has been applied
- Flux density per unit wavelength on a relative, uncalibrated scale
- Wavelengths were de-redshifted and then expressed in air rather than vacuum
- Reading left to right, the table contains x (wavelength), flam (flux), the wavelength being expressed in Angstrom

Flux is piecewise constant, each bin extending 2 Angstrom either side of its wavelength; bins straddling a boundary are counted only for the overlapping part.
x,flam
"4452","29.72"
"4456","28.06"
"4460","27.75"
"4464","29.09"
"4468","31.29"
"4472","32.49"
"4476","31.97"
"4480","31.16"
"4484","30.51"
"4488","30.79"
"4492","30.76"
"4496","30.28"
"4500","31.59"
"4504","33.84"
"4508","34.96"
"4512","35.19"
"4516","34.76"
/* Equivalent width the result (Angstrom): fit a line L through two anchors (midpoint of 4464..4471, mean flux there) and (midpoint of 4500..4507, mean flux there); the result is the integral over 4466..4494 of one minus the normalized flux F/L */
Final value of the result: 0.4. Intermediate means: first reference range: 30.8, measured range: 31.3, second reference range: 33.4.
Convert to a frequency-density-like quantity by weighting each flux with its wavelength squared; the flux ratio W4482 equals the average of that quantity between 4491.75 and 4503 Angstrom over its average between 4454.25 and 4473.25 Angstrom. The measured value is 1.07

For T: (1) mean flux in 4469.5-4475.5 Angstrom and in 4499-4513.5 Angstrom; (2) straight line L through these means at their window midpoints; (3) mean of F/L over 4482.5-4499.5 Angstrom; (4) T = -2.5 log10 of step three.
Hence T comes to 0.087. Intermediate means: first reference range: 32.3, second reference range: 34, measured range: 30.7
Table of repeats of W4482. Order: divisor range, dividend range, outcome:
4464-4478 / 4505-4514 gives 1.13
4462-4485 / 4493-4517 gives 1.08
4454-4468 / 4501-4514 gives 1.22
